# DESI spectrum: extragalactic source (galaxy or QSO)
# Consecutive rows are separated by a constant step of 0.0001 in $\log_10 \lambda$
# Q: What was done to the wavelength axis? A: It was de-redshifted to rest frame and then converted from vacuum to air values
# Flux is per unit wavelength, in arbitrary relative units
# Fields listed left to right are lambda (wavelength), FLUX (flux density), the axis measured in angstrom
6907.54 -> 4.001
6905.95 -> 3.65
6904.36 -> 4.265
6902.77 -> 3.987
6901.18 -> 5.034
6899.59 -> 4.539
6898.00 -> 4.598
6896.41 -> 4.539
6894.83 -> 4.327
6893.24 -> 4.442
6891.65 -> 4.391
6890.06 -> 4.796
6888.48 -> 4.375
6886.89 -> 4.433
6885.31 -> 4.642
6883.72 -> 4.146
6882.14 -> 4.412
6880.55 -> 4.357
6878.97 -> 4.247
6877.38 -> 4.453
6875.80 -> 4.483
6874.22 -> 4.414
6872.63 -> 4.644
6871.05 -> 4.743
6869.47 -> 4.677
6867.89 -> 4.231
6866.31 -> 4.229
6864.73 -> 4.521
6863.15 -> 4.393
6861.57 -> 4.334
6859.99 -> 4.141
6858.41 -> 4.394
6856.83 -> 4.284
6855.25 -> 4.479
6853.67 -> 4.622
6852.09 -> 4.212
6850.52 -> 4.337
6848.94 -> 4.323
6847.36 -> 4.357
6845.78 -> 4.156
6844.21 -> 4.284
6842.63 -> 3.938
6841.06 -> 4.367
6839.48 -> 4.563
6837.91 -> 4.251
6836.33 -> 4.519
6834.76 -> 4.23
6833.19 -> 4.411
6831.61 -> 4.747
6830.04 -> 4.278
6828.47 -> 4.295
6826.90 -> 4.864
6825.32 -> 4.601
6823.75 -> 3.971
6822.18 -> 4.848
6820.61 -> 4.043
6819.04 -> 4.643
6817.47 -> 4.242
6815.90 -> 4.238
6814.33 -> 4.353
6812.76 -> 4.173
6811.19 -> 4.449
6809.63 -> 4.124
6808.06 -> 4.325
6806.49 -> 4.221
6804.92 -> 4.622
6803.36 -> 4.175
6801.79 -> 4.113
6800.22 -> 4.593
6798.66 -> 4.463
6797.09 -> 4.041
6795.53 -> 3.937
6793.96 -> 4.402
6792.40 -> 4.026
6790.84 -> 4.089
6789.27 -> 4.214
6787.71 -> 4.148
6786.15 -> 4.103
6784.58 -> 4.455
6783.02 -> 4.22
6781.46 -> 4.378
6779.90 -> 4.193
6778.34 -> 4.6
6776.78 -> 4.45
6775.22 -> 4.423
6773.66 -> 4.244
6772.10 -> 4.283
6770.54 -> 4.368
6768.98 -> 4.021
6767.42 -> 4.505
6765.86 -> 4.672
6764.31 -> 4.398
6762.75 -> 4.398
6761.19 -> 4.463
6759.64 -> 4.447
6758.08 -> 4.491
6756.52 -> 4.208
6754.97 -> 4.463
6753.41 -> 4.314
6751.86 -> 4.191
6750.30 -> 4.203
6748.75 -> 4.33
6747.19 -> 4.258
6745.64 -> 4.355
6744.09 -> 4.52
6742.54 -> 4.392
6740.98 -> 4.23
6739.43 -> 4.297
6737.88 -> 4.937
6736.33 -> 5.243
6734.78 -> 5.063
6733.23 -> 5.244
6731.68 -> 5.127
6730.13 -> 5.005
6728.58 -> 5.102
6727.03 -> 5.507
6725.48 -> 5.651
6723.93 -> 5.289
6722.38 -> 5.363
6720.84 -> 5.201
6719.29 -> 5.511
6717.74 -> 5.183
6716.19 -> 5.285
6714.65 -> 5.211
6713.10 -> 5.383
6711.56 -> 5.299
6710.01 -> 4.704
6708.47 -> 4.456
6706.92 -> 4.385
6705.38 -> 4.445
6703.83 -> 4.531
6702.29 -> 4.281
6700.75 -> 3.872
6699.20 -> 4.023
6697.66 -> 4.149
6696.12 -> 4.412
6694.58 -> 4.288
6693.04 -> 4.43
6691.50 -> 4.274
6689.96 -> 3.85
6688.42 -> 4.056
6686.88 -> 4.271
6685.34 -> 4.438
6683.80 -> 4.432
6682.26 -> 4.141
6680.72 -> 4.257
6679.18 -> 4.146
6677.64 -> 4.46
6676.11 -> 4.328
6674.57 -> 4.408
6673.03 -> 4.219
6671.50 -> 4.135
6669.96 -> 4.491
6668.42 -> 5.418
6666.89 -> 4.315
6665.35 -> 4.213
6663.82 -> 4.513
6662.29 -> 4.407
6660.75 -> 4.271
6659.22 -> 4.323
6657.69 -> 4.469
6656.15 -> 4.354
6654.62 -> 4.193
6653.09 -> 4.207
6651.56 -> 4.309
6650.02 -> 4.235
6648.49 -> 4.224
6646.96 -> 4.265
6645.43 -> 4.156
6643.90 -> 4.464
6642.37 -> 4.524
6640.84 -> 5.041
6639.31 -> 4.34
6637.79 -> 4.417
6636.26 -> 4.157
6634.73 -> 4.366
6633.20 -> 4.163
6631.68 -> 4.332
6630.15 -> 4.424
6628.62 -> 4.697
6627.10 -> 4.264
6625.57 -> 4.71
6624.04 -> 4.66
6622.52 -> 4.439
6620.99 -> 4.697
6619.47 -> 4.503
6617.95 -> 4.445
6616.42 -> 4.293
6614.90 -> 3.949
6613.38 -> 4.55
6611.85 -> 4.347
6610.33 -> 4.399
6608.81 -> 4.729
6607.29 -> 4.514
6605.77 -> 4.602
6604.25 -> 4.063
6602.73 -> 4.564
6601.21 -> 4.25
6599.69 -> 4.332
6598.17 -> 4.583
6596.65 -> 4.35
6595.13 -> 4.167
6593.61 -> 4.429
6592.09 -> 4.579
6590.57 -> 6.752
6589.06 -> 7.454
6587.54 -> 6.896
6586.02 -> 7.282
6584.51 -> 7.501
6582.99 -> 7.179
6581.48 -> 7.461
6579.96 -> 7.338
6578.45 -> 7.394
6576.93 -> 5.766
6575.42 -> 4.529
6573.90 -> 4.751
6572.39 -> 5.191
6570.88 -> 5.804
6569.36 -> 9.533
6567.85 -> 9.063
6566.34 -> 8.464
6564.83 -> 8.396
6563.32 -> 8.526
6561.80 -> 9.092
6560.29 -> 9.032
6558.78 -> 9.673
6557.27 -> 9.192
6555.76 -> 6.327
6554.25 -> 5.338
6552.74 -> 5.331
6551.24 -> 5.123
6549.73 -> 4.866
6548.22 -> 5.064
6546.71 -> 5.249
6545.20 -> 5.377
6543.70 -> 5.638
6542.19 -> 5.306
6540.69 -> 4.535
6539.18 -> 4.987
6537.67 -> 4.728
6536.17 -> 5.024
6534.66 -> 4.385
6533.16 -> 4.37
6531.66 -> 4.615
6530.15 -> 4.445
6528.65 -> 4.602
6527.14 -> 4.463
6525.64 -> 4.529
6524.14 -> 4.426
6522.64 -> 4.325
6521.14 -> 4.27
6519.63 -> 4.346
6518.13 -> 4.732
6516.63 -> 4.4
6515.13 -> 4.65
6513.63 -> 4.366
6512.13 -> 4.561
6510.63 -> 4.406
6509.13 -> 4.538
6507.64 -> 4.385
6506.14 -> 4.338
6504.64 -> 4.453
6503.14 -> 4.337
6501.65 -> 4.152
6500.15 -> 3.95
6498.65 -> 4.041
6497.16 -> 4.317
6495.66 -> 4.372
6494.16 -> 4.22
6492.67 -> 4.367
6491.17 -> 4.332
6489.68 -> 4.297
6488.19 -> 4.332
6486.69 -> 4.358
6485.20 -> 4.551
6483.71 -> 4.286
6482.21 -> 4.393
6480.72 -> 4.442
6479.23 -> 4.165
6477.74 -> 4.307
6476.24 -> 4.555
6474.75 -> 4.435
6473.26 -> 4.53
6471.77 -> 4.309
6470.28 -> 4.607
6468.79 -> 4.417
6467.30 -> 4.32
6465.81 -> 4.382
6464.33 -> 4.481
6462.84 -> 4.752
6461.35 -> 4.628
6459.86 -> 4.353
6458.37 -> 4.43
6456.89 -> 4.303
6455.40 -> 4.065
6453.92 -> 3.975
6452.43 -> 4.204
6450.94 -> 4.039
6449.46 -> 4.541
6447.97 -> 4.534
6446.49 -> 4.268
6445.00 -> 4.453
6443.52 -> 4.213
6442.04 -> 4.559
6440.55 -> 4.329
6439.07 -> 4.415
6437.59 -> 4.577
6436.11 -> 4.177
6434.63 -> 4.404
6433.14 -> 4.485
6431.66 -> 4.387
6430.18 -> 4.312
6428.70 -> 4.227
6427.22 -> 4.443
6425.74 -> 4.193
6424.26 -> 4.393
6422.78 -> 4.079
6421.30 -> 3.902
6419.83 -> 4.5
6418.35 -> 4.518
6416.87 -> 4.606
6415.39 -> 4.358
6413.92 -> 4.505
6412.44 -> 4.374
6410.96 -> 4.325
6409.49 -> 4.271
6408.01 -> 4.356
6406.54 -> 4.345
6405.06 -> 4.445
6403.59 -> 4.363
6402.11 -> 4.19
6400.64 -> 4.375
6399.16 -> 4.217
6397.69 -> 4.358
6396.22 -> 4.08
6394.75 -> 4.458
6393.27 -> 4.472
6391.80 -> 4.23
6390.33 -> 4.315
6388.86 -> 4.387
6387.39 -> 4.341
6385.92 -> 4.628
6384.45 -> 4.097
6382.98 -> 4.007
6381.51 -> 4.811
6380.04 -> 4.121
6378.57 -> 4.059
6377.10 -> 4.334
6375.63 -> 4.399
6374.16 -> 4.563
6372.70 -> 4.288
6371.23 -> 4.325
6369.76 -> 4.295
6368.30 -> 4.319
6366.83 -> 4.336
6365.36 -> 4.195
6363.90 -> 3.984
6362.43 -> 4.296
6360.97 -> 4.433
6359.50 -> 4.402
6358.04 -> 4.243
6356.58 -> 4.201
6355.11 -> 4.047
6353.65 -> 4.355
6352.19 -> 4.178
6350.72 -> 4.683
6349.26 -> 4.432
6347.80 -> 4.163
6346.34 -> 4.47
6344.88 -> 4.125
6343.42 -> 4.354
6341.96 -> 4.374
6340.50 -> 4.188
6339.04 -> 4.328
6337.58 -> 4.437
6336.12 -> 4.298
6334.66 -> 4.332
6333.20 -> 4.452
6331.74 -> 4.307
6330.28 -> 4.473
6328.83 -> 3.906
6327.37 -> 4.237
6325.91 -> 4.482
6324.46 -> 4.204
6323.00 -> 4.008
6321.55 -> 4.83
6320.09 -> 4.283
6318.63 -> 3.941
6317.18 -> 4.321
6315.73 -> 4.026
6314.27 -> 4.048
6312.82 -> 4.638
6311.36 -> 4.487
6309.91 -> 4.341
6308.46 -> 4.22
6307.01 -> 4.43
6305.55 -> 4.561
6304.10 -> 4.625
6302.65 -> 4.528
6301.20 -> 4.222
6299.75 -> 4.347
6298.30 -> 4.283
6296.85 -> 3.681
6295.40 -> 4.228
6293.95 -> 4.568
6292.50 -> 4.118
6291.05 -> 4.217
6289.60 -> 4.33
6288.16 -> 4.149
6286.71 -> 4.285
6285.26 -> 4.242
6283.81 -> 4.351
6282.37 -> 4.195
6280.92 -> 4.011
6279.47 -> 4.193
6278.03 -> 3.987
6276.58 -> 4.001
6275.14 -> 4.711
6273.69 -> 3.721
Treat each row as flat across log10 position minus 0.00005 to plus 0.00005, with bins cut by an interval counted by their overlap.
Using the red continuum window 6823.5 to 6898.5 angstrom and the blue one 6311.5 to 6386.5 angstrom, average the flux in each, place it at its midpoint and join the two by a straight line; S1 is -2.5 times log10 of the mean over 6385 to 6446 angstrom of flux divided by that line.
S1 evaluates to -0.010 mag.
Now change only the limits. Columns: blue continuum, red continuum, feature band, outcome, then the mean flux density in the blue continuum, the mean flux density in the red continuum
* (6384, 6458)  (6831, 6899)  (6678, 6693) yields 0.039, 4.33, 4.41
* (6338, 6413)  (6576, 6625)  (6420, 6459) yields 0.067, 4.31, 5.26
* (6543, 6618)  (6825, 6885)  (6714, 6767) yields 0.065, 6.01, 4.39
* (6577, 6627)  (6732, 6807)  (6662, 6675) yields 0.100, 5.22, 4.39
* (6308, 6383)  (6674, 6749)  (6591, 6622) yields 0.027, 4.3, 4.66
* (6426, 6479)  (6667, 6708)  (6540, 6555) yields -0.191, 4.38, 4.31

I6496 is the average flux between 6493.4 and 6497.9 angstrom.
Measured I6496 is 4.3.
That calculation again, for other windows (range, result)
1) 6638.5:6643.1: 4.64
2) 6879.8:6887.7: 4.4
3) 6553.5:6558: 6.94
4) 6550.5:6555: 5.27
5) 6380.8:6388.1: 4.38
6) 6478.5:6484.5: 4.32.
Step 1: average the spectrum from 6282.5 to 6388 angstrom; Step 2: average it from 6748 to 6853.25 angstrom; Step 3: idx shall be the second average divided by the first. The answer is 1.01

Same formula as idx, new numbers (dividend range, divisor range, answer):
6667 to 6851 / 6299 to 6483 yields 1.03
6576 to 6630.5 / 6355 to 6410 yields 1.20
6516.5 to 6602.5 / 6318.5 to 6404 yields 1.36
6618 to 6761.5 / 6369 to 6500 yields 1.04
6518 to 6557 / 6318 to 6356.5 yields 1.14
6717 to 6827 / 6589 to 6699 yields 1.02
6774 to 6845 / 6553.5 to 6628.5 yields 0.73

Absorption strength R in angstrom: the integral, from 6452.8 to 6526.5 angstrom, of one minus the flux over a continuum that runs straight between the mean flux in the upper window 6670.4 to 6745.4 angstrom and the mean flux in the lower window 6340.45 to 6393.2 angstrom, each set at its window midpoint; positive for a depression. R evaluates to 0.9 angstrom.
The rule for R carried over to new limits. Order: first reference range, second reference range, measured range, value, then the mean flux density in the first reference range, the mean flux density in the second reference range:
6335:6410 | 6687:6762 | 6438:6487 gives 0.21 angstrom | 4.31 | 4.66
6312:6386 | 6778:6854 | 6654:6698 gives -0.24 angstrom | 4.3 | 4.32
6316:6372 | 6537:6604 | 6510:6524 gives 3.22 angstrom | 4.29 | 6.24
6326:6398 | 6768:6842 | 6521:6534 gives -0.43 angstrom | 4.31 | 4.33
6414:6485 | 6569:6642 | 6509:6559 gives -2.49 angstrom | 4.37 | 5.12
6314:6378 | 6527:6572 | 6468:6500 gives 7.15 angstrom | 4.29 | 6.24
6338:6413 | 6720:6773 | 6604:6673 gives 2.22 angstrom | 4.31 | 4.66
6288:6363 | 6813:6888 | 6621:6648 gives -0.54 angstrom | 4.31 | 4.39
